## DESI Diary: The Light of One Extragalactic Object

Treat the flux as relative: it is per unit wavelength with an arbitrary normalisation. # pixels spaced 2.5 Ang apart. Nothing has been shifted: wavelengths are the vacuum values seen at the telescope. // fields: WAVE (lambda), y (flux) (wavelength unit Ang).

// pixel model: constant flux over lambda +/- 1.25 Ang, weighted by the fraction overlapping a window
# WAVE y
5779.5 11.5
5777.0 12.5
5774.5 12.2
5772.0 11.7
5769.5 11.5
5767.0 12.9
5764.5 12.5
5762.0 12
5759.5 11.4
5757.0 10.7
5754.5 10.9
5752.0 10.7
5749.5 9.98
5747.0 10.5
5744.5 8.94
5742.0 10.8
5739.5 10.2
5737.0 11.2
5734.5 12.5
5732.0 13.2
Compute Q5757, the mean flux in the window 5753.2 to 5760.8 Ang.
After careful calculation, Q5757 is 11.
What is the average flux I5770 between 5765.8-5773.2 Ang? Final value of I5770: 12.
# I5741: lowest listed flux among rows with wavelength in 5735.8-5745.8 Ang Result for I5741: 8.94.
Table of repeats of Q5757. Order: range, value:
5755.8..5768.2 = 11.9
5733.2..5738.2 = 11.9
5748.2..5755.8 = 10.5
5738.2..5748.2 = 10.1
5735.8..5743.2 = 10.7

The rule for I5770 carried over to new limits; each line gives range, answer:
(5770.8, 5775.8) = 12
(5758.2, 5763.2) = 11.7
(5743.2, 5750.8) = 9.82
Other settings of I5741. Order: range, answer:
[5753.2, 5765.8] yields 10.7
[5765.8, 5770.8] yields 11.5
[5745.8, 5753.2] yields 9.98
